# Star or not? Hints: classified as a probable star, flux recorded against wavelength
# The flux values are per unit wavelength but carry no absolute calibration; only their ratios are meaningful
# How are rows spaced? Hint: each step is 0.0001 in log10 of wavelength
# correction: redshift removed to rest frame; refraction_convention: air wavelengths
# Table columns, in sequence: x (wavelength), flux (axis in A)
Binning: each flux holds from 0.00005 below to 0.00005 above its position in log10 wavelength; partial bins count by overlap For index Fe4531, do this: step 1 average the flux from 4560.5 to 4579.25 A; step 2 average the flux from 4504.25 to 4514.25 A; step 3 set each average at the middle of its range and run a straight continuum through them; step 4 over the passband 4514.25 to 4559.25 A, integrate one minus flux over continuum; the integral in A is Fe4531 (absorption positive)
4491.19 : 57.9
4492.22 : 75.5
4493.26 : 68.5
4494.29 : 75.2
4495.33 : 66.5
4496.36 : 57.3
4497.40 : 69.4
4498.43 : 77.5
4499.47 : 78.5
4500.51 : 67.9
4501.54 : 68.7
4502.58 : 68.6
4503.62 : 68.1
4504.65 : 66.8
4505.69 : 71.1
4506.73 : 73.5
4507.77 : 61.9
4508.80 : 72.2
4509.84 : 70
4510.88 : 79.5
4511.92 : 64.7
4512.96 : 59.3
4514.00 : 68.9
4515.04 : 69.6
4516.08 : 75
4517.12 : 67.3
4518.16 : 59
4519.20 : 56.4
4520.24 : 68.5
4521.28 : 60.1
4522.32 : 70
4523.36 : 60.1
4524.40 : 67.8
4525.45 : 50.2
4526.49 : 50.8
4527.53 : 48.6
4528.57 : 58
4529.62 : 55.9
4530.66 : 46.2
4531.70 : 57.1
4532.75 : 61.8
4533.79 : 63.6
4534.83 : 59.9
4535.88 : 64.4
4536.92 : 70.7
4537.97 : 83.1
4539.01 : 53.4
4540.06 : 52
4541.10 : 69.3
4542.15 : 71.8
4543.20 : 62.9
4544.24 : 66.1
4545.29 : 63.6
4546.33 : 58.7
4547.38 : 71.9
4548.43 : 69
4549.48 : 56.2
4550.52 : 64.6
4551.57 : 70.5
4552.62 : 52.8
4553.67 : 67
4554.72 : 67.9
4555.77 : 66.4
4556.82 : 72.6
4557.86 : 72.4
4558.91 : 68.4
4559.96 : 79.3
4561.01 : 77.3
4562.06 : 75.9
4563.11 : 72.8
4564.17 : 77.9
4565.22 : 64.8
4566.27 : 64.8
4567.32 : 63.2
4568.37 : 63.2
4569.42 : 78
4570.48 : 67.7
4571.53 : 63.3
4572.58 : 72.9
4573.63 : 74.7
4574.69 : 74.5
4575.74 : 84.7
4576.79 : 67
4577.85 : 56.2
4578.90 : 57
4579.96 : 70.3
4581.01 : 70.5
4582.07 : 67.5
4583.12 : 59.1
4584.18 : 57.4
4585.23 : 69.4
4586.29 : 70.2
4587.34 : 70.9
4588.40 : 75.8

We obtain 3.88 A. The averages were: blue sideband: 68.8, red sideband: 69.9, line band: 63.3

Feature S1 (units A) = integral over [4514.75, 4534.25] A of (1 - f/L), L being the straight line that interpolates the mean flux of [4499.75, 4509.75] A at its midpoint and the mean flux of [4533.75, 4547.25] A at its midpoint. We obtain 1.9 A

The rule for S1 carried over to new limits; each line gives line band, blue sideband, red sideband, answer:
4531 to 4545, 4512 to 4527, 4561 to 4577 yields 0.4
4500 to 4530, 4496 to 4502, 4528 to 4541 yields 0.6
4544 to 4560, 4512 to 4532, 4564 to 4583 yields -0.3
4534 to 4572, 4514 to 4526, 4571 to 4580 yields -0.2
